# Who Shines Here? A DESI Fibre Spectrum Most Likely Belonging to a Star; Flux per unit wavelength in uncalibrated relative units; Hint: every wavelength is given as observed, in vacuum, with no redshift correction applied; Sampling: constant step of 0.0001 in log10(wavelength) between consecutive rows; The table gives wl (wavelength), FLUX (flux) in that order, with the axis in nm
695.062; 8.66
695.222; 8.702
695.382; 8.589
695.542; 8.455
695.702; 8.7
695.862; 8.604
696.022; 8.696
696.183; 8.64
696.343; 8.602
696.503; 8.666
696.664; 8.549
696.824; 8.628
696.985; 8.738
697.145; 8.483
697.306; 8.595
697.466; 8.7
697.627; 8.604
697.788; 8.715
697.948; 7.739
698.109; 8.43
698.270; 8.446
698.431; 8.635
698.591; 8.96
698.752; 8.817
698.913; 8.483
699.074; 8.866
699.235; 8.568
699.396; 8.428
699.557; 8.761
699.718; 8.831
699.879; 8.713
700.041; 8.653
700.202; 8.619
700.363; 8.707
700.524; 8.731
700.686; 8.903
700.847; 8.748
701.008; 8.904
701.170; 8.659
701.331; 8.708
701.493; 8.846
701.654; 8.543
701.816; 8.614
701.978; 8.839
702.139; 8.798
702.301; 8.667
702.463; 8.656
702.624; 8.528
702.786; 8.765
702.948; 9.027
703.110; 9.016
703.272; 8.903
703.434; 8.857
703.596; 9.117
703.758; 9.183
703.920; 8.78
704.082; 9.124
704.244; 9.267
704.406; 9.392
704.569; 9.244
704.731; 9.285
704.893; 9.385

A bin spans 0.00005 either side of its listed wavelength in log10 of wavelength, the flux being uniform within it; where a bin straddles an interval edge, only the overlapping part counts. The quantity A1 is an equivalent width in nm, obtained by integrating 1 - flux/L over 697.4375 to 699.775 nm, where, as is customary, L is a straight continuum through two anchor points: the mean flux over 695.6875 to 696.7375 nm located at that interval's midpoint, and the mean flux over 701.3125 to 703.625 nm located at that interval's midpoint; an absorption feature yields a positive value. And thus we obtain 0.03 nm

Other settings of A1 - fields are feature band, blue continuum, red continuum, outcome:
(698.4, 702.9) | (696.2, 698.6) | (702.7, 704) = 0.03 nm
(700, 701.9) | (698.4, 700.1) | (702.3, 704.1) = 0.01 nm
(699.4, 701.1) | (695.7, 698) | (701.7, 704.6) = 0.00 nm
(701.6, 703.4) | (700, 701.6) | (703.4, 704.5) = 0.04 nm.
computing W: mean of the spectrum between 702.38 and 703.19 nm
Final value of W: 8.8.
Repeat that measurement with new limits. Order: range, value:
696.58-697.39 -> 8.6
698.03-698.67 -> 8.62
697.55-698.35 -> 8.38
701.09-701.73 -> 8.7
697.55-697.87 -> 8.66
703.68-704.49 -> 9.15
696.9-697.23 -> 8.6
